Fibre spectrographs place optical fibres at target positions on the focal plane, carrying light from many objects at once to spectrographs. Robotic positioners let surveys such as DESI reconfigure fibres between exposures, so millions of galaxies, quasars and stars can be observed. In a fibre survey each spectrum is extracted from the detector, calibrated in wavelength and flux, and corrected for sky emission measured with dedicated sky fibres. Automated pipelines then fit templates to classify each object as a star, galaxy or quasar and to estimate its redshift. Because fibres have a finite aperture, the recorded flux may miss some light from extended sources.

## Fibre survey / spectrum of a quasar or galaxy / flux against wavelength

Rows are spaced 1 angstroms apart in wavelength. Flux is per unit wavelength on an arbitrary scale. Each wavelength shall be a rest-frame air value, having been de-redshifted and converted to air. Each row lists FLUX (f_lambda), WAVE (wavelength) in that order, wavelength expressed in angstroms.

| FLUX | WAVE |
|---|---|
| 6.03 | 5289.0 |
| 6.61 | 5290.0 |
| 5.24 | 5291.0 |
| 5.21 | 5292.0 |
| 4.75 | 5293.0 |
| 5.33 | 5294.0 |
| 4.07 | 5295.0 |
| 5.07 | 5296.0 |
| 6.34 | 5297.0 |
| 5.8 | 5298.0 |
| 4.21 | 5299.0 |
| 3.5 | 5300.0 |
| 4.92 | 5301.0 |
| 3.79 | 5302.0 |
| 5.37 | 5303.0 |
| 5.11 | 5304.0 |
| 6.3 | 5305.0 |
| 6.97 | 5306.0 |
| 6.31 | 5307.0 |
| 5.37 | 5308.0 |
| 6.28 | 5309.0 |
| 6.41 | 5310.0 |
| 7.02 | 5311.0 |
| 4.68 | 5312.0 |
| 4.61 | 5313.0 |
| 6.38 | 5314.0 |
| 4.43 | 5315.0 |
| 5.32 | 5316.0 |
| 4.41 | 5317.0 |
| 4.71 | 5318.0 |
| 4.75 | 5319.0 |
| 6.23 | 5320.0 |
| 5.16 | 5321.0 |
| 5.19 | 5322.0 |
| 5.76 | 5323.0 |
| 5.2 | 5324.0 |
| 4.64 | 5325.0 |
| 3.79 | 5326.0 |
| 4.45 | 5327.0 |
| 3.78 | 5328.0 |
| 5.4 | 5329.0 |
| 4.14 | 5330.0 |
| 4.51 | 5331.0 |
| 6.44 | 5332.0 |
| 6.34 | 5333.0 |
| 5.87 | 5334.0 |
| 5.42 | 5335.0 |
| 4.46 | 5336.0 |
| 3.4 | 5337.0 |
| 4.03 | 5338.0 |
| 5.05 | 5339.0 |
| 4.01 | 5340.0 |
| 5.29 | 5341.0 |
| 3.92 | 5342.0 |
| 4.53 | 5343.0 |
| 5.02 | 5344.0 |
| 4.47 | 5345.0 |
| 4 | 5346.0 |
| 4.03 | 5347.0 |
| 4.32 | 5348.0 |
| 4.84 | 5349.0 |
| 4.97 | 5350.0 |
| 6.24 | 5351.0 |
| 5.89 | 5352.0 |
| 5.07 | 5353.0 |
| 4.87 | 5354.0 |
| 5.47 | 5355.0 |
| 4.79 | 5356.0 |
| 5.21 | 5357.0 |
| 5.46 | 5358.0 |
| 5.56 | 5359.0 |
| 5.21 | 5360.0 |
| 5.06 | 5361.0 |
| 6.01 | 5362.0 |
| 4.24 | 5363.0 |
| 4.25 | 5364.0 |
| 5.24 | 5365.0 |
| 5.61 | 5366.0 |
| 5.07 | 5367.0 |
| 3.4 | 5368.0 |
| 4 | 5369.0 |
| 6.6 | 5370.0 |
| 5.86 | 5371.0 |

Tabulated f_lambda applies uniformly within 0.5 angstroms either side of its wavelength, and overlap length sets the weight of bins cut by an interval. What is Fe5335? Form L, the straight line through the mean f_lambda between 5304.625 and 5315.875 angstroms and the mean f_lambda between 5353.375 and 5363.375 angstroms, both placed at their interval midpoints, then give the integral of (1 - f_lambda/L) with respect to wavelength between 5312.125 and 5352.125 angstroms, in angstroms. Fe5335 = 4.9 angstroms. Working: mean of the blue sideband 5.86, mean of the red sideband 5.2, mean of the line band 4.87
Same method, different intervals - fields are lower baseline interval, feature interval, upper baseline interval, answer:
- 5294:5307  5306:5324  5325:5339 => -1.8 angstroms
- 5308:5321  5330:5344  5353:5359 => 1.2 angstroms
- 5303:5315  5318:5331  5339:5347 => 0.9 angstroms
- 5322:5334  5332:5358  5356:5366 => 0.9 angstroms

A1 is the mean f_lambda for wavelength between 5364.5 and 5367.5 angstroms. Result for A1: 5.31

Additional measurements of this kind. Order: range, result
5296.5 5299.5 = 5.45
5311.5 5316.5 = 5.08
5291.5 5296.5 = 4.89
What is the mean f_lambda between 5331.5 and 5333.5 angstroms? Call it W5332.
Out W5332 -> 6.39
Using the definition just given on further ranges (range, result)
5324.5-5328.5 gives 4.17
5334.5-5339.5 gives 4.47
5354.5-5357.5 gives 5.16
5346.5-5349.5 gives 4.4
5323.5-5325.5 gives 4.92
